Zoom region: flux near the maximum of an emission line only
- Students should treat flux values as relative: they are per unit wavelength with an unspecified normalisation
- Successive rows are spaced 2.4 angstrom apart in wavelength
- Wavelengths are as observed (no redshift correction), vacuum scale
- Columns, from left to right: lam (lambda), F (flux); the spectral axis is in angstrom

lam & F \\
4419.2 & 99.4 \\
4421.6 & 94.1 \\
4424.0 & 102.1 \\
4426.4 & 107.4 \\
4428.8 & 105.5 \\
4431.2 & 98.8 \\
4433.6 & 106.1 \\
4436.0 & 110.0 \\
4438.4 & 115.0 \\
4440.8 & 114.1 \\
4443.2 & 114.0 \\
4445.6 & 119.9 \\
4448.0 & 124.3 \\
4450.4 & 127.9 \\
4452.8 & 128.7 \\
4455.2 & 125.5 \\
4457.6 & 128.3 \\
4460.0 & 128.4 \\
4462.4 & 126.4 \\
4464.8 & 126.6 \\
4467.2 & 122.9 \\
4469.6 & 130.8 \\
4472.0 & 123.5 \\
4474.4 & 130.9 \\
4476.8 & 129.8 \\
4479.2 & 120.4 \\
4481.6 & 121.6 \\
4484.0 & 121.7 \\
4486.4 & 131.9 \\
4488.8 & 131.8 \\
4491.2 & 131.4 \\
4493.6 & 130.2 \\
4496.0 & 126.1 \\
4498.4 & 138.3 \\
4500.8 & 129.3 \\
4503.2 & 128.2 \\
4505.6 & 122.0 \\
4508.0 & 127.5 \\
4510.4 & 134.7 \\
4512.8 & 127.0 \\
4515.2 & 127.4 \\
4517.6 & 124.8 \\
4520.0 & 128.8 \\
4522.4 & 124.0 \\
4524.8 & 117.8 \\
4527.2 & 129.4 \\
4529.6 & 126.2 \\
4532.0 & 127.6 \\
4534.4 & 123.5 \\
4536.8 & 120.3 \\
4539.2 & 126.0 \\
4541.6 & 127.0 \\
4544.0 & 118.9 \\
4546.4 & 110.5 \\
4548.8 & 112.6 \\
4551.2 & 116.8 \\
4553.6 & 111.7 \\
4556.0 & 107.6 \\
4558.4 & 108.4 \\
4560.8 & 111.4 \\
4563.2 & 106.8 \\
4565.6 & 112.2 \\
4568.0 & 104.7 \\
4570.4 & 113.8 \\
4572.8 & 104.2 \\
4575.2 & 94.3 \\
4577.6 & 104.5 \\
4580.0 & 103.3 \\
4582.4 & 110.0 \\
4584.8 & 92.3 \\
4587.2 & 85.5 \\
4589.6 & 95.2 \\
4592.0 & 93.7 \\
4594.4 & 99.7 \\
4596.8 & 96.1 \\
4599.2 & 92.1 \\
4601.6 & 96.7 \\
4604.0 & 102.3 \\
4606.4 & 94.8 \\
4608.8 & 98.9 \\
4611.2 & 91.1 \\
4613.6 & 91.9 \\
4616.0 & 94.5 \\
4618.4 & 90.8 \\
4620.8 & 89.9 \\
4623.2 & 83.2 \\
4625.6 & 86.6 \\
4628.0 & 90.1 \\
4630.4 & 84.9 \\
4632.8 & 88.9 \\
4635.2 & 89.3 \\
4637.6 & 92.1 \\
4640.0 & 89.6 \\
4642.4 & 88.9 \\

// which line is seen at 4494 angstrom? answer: Mg II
